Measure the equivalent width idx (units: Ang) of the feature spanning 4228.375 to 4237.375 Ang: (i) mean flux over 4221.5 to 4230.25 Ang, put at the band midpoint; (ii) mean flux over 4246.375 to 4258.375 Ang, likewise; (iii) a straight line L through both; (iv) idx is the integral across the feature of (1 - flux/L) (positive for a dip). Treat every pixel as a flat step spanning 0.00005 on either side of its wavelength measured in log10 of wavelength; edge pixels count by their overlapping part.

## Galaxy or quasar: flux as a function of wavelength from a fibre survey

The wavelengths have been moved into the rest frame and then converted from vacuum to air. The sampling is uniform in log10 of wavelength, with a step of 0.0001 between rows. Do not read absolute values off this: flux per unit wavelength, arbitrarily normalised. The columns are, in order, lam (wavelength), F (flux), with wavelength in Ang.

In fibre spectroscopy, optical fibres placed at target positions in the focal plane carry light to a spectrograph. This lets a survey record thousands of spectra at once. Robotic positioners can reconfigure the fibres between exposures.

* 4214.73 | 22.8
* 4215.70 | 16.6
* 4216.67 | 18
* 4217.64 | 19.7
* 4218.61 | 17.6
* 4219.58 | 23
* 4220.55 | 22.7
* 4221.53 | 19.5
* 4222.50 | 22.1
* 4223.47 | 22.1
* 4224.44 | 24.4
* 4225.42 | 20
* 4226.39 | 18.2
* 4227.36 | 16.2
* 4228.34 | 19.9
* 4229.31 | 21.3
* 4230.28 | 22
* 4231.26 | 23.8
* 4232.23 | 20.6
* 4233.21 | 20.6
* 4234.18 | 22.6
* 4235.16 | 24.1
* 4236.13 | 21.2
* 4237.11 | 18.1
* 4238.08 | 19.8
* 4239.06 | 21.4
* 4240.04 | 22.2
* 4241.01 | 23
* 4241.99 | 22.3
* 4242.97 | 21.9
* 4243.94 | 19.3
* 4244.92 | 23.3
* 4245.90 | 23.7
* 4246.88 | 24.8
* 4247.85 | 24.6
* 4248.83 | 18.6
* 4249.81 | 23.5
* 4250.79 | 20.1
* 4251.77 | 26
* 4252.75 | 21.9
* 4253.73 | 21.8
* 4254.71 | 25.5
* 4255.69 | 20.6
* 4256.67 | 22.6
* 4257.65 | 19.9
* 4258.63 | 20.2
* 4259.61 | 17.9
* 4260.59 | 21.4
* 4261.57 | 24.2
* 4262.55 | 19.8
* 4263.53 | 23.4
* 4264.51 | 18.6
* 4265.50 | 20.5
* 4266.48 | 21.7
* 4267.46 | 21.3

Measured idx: -0.23 Ang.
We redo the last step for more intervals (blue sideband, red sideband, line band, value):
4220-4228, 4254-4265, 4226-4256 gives -1.1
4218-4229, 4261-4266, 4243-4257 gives -1.0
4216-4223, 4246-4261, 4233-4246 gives -0.2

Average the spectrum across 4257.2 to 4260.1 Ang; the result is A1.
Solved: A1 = 19.3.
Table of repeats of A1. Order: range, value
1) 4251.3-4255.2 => 23.8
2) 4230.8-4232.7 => 22.2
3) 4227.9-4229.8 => 20.7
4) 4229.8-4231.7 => 22.8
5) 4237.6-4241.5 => 21.6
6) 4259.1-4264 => 21.4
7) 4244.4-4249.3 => 23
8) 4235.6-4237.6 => 19.8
